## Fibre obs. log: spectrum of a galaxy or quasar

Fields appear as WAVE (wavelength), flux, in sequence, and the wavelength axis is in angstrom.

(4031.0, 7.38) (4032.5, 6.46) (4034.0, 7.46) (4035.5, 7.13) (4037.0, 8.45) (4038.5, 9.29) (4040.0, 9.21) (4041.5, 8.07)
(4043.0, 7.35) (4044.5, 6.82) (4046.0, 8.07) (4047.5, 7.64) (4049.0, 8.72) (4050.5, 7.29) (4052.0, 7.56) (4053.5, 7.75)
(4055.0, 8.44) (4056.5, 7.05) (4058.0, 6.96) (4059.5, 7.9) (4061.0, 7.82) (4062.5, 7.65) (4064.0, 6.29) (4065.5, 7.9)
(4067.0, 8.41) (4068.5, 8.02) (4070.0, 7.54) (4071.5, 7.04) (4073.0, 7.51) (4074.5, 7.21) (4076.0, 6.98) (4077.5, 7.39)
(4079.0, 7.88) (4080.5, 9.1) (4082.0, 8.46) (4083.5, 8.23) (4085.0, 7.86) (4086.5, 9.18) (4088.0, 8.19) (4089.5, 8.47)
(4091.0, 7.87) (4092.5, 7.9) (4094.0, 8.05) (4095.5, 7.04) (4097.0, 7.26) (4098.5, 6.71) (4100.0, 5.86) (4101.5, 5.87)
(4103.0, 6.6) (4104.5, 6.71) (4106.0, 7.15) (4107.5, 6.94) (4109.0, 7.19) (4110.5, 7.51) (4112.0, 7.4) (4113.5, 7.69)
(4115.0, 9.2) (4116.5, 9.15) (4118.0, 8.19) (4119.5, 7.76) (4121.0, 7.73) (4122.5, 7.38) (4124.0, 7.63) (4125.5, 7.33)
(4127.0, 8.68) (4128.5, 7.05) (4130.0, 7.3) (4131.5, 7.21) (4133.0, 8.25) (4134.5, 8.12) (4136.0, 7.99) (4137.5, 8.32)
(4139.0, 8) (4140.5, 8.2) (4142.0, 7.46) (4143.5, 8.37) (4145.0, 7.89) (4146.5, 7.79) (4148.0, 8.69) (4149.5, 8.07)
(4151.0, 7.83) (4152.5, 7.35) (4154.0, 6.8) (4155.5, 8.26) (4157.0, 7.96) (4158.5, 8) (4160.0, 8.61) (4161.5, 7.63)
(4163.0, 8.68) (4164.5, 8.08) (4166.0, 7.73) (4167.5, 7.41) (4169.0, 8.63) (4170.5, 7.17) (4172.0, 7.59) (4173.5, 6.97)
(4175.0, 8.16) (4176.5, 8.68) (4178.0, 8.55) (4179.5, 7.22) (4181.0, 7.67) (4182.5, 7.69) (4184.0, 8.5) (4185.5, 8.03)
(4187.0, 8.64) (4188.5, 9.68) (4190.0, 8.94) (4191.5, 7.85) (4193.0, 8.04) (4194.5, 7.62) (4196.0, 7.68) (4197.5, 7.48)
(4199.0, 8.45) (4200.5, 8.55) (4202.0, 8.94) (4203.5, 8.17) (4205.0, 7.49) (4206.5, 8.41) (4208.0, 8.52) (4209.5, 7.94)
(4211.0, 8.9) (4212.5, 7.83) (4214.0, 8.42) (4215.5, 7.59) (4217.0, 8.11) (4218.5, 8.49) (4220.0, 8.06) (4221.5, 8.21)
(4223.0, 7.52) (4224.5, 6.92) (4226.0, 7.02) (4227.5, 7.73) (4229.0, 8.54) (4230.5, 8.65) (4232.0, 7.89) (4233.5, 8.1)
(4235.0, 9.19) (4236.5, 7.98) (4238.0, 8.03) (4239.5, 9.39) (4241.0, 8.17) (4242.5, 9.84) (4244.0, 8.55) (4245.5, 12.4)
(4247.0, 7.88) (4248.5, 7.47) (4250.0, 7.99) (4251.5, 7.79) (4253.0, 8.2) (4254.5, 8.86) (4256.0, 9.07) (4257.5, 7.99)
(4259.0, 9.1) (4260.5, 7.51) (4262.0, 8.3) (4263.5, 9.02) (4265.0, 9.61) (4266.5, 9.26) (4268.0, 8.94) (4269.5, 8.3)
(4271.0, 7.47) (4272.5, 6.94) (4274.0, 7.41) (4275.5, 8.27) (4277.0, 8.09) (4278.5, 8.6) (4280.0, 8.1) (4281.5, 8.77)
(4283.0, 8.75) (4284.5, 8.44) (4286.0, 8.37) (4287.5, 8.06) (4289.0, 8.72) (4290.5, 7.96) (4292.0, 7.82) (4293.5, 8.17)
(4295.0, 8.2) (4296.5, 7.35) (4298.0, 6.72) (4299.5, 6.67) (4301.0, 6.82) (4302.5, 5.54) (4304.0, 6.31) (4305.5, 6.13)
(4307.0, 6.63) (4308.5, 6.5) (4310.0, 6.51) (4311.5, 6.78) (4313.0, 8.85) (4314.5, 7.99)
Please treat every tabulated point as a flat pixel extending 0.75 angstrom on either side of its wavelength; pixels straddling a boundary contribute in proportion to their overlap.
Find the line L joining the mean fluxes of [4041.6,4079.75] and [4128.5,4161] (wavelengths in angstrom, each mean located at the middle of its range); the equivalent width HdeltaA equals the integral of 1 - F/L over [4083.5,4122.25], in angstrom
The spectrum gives 0.8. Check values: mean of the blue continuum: 7.58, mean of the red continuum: 7.9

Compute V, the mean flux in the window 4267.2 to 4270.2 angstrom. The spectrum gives 8.64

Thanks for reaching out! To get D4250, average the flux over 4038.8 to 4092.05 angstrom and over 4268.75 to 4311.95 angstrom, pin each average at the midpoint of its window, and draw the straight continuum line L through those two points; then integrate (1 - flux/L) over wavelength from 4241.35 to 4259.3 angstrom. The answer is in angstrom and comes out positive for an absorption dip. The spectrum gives -2.7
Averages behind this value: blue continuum 7.84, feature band 8.74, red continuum 7.54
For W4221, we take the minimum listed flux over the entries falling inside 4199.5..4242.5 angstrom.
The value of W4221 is 6.92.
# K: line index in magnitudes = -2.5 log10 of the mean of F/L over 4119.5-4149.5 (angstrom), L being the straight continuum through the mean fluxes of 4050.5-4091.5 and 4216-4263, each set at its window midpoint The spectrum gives 0.02 mag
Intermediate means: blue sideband 7.79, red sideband 8.35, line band 7.87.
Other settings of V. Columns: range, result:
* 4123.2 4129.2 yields 7.68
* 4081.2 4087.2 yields 8.43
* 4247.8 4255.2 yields 8.06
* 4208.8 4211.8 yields 8.42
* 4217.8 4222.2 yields 8.25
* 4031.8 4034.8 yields 6.97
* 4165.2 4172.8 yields 7.7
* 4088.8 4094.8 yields 8.06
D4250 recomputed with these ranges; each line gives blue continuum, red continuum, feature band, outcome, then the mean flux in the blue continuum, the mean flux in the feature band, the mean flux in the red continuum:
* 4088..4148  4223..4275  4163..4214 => -0.4 angstrom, 7.64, 8.11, 8.38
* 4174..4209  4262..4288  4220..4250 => -0.3 angstrom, 8.2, 8.38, 8.38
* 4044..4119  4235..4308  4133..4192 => -1.4 angstrom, 7.64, 8.03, 8.13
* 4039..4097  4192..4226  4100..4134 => 1.6 angstrom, 7.81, 7.51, 8.04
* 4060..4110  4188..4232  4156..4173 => -0.1 angstrom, 7.53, 7.94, 8.12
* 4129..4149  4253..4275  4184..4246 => -0.7 angstrom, 7.96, 8.33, 8.4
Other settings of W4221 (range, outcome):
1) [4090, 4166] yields 5.86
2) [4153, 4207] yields 6.8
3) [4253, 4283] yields 6.94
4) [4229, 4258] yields 7.47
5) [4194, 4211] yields 7.48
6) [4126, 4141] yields 7.05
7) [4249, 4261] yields 7.51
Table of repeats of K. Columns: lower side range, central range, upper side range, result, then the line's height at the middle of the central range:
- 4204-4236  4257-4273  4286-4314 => -0.11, 7.61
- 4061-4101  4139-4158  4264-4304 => -0.02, 7.77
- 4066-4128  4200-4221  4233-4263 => 0.02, 8.37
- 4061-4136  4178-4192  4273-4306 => -0.08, 7.67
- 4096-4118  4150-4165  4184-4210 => -0.01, 7.83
